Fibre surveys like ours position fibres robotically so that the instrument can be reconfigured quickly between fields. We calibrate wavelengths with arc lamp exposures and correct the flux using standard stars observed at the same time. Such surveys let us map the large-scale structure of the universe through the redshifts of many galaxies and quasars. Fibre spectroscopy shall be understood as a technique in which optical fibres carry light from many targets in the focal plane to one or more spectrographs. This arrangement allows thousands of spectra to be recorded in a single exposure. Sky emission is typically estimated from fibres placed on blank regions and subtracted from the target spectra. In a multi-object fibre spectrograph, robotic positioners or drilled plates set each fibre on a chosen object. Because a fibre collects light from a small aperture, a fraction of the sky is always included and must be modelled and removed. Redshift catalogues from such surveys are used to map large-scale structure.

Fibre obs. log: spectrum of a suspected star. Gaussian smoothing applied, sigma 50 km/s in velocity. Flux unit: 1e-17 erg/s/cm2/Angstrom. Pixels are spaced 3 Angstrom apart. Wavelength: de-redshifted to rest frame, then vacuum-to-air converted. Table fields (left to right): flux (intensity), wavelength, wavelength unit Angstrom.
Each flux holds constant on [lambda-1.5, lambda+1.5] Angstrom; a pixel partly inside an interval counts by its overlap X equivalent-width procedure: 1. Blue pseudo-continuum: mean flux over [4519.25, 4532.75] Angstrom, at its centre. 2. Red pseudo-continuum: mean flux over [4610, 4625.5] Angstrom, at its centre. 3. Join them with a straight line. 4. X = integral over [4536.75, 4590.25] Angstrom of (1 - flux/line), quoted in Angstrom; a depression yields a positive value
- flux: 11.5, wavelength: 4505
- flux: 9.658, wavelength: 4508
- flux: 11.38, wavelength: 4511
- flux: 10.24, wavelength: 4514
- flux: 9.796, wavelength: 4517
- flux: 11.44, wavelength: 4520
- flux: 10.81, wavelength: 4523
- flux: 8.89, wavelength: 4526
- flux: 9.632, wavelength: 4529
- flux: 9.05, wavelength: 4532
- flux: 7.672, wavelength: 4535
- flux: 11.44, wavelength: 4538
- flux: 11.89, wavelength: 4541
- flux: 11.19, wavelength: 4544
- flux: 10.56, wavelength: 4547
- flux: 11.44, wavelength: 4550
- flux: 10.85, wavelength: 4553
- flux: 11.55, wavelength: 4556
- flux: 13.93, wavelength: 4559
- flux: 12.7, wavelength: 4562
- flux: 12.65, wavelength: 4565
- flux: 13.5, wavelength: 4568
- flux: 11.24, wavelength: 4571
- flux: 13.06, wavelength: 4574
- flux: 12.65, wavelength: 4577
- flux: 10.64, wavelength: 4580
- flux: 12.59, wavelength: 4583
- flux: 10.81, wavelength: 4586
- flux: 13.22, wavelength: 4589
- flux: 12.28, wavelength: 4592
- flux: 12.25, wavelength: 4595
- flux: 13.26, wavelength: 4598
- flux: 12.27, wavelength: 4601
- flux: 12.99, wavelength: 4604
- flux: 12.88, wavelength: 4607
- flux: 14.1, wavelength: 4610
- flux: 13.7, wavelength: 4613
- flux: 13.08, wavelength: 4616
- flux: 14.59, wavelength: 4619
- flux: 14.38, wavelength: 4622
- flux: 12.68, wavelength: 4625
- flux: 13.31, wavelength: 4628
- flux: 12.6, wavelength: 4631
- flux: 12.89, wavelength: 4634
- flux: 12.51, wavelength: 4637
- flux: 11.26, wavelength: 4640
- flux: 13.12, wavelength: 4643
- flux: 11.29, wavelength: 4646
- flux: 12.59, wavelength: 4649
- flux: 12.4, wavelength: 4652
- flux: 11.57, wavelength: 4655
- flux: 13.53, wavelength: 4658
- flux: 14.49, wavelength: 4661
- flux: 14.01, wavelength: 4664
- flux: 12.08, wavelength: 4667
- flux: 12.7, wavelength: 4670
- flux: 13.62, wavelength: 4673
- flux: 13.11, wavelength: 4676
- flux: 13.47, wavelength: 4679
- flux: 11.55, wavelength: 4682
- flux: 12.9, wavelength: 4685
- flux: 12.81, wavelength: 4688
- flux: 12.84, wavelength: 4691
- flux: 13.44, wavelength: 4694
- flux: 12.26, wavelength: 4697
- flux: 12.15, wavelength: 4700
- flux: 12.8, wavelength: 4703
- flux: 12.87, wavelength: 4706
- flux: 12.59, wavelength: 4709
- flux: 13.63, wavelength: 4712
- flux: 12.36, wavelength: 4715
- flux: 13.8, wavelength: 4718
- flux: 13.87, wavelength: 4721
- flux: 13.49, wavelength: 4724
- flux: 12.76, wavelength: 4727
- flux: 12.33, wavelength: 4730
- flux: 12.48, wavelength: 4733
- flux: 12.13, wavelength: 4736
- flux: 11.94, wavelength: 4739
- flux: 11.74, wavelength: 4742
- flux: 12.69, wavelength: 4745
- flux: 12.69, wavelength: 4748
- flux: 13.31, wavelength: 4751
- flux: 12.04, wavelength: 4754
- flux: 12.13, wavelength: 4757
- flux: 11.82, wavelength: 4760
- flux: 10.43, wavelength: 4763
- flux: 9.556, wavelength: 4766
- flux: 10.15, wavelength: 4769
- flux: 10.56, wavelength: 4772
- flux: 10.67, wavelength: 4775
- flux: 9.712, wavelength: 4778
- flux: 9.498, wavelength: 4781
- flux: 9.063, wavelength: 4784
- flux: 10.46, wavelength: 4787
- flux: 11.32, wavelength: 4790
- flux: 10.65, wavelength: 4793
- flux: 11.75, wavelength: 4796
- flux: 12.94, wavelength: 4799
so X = -2.3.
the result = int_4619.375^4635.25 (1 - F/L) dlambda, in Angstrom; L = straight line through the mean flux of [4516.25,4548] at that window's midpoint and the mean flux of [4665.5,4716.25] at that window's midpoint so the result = -2.06 Angstrom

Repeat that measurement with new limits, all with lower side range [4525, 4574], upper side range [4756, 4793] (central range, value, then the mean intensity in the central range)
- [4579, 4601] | -2.2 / 12.2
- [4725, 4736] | -2.0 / 12.5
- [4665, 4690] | -4.7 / 12.8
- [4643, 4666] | -4.2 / 12.8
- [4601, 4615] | -2.9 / 13.3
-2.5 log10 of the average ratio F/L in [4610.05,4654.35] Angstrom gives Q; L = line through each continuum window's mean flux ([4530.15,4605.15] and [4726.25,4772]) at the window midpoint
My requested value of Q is -0.10 mag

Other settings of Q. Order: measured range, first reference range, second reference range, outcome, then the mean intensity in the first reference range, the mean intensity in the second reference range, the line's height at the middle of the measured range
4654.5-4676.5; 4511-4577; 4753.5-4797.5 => -0.21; 11.2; 10.6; 10.9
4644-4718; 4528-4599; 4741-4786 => -0.14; 11.7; 11.1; 11.3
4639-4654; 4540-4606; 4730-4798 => -0.03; 12.2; 11.3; 11.8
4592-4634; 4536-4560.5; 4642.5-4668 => -0.08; 11.5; 12.8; 12.3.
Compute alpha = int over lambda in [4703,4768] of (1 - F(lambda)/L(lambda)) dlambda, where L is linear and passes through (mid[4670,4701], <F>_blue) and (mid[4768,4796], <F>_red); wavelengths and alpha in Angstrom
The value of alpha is -4.9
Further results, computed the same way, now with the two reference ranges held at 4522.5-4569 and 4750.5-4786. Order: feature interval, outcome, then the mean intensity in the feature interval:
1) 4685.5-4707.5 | -4.0 Angstrom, 12.7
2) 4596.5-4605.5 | -1.5 Angstrom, 12.8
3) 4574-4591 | -1.6 Angstrom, 12.1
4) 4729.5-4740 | -1.5 Angstrom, 12.2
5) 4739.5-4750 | -1.6 Angstrom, 12.4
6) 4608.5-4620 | -3.0 Angstrom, 13.8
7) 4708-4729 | -4.8 Angstrom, 13.2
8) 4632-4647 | -1.8 Angstrom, 12.3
